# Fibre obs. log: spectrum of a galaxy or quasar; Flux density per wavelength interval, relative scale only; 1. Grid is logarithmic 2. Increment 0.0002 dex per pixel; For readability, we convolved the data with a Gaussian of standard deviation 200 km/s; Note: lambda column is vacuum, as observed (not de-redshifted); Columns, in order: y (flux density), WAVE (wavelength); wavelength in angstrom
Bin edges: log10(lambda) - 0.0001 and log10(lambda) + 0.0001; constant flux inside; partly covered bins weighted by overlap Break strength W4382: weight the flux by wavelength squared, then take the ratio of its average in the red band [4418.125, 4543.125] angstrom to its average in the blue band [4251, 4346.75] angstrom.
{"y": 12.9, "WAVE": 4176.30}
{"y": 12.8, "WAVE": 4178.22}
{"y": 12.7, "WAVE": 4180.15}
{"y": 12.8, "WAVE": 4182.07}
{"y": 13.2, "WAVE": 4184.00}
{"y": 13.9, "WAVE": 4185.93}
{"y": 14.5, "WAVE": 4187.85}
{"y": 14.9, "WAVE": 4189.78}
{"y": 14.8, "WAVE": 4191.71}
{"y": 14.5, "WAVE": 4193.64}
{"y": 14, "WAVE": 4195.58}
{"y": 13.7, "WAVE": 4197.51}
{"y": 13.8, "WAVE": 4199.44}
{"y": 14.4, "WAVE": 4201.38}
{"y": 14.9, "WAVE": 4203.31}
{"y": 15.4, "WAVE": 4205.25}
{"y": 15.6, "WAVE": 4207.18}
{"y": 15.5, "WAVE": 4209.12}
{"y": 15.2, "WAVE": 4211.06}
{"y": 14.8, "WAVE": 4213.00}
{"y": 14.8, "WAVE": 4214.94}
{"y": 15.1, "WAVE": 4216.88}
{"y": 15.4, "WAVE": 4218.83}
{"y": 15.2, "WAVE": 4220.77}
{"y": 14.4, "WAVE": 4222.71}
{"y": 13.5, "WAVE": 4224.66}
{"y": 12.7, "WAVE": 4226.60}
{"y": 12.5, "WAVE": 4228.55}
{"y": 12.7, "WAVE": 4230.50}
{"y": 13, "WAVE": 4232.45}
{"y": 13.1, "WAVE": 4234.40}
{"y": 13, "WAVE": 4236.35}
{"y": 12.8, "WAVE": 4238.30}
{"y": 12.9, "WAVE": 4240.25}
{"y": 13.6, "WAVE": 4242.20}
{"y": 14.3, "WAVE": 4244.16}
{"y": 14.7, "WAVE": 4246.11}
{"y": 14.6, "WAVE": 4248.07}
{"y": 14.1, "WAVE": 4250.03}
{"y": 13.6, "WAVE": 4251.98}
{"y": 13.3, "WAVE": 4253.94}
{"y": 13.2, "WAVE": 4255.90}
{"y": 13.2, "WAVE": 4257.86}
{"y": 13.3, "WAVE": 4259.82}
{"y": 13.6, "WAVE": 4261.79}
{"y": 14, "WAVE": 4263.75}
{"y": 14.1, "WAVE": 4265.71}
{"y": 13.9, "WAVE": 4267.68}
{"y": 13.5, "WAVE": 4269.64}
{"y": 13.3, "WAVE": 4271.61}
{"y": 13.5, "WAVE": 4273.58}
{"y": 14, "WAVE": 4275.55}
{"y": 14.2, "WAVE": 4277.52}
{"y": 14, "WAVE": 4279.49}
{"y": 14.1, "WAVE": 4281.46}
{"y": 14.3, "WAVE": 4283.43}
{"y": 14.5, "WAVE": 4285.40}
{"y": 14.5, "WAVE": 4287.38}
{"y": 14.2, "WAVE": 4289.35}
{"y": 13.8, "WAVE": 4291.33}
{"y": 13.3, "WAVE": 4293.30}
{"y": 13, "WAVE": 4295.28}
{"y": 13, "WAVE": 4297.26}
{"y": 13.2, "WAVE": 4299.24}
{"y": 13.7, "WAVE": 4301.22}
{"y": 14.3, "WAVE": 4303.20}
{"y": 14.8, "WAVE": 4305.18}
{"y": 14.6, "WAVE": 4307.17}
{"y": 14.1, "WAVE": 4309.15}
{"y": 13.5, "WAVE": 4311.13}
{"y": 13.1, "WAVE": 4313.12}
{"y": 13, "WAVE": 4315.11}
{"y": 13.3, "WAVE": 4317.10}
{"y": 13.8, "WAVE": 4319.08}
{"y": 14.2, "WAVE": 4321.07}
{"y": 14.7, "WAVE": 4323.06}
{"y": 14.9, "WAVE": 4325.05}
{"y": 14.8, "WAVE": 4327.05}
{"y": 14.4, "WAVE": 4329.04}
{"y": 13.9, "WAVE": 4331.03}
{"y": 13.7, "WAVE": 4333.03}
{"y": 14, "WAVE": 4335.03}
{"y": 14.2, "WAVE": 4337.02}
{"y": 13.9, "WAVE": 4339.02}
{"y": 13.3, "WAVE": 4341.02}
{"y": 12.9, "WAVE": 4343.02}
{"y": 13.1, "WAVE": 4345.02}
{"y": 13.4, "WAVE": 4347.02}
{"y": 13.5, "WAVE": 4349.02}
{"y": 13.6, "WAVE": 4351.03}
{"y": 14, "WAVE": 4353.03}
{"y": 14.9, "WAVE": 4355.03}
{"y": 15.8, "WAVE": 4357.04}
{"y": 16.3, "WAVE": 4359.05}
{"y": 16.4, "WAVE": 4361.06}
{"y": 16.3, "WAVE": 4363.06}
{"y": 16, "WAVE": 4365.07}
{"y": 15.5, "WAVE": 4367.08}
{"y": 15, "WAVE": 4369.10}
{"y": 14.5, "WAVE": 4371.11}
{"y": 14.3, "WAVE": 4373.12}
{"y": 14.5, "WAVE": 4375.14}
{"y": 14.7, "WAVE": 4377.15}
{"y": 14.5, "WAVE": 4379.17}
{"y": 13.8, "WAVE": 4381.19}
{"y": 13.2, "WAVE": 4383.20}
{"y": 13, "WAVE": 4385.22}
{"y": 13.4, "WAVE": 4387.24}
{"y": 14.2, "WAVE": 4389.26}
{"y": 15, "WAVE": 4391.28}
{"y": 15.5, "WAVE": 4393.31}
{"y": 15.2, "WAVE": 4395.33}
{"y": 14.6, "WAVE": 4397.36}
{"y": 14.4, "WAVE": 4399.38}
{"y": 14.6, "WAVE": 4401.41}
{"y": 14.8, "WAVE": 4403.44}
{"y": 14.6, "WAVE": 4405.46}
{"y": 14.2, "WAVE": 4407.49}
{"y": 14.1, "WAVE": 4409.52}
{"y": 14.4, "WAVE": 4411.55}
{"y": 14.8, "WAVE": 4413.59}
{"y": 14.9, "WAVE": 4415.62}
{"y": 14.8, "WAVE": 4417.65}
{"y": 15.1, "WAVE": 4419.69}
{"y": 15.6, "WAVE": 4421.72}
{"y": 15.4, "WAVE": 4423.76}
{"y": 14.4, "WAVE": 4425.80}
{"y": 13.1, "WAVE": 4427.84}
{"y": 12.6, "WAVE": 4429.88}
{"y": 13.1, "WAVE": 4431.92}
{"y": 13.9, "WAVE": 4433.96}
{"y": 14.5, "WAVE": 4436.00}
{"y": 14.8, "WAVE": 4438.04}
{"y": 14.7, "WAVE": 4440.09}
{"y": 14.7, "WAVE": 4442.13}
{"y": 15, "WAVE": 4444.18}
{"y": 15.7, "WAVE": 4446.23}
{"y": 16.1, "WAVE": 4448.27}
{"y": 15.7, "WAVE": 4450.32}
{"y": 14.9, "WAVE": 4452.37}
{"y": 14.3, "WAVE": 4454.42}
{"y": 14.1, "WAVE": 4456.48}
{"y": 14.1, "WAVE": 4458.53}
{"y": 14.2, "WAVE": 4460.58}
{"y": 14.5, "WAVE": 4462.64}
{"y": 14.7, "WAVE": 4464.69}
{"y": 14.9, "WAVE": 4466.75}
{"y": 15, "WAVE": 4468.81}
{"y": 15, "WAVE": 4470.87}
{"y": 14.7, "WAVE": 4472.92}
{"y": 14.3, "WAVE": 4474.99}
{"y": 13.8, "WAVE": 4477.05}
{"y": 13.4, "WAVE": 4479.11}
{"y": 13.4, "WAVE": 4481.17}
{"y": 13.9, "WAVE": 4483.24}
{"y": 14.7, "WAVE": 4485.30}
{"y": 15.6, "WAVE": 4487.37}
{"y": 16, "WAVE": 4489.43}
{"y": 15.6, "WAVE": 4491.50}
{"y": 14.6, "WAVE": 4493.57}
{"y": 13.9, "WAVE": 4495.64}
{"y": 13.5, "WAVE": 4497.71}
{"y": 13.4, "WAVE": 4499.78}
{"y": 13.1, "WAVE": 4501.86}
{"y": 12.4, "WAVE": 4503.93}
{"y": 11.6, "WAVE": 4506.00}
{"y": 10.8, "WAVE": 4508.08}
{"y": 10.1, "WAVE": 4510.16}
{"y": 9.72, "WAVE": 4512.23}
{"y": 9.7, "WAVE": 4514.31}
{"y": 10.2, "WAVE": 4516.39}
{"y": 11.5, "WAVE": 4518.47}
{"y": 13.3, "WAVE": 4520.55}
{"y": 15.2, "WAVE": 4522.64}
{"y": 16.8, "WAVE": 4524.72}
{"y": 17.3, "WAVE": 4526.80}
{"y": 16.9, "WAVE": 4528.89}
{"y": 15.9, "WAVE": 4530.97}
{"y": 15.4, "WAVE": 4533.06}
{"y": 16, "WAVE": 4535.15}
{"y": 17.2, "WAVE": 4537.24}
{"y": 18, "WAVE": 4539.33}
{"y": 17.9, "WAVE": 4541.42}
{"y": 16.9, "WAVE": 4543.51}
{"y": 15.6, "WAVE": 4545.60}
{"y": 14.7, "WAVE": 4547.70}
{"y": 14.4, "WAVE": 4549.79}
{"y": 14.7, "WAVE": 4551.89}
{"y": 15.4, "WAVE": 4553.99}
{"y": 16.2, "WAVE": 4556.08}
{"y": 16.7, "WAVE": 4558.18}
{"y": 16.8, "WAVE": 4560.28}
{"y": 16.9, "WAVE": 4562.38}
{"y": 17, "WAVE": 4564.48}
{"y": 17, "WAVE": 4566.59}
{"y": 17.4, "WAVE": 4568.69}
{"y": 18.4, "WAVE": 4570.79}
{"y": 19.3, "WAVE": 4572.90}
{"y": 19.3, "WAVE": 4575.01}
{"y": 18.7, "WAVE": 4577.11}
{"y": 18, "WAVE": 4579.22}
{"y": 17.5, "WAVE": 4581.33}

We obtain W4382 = 1.13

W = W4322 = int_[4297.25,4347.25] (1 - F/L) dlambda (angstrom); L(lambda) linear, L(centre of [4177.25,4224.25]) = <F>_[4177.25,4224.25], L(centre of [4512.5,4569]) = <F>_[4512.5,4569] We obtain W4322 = 3.2 angstrom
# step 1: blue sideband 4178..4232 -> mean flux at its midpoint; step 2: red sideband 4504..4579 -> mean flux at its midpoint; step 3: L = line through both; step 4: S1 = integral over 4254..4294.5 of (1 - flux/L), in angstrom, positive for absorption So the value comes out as 1.8 angstrom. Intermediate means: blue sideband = 14.2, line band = 13.8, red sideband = 15.4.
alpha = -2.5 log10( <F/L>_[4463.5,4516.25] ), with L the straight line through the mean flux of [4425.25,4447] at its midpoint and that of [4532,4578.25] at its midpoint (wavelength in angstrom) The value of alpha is 0.143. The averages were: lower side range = 14.2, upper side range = 16.8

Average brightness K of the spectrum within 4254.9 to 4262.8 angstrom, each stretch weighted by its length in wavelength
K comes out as 13.3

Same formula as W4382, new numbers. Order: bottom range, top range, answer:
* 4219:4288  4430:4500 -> 1.17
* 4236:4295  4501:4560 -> 1.18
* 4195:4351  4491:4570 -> 1.19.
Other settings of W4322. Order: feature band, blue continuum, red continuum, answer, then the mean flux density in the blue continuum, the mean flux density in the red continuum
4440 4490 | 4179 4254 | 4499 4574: 0.4 angstrom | 14.1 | 15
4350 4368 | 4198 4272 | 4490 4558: -1.6 angstrom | 14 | 14.4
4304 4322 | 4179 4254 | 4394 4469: 0.6 angstrom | 14.1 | 14.6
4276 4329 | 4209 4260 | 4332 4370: 1.0 angstrom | 13.9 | 14.5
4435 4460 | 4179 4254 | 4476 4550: -1.2 angstrom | 14.1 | 14.2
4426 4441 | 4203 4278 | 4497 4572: 0.7 angstrom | 13.9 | 14.9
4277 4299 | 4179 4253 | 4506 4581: 0.8 angstrom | 14.1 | 15.6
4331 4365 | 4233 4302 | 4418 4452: -0.5 angstrom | 13.7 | 14.7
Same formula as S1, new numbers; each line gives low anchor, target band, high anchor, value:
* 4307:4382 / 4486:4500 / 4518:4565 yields 0.8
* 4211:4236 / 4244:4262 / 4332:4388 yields 0.3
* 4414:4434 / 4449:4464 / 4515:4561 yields 0.1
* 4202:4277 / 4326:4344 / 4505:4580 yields 0.7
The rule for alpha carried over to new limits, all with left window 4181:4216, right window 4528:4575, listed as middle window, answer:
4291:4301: 0.139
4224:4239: 0.140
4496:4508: 0.273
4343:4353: 0.150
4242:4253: 0.045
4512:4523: 0.386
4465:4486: 0.132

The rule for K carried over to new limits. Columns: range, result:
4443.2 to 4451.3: 15.6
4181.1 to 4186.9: 13.3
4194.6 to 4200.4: 13.8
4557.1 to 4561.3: 16.7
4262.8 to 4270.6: 13.9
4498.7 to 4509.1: 12.3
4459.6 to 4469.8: 14.7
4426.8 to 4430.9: 12.9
